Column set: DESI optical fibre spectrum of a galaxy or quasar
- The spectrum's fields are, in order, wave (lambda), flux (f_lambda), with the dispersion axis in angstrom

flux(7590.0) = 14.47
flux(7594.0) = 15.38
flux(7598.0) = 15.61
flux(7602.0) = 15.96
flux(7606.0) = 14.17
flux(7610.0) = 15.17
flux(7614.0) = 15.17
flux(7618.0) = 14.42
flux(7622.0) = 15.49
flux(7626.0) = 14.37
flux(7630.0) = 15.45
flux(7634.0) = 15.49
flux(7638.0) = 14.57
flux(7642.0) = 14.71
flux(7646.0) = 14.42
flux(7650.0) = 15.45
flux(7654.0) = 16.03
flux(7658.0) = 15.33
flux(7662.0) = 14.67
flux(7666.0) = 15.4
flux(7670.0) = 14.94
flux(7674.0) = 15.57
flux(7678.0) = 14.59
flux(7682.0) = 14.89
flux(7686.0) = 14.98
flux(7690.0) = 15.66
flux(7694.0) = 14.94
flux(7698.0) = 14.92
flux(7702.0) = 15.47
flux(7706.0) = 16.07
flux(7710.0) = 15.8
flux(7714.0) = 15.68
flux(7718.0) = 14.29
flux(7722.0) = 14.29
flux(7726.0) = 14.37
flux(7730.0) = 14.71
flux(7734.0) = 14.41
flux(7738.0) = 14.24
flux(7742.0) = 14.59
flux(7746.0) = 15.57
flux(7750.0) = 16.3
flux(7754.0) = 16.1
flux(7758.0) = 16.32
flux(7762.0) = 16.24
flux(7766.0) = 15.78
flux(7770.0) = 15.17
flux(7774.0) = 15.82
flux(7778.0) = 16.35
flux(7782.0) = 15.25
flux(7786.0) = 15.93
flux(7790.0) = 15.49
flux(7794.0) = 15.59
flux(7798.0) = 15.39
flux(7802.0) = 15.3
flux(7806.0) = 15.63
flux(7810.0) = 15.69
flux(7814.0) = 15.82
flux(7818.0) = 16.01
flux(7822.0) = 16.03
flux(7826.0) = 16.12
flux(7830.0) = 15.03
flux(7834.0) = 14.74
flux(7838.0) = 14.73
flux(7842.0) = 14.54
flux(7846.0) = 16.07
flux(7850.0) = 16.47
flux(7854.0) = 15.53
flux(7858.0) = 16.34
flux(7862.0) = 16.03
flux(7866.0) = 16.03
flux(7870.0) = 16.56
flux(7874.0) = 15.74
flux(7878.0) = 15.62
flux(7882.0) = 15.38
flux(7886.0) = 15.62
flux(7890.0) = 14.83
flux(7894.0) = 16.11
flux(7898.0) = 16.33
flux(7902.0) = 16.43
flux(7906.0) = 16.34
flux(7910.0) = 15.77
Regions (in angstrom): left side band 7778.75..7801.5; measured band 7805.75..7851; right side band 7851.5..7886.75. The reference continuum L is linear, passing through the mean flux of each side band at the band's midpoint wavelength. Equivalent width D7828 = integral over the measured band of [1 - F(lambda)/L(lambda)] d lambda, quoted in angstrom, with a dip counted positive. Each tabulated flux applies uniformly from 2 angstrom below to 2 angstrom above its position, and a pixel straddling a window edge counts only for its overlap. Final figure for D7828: 0.5 angstrom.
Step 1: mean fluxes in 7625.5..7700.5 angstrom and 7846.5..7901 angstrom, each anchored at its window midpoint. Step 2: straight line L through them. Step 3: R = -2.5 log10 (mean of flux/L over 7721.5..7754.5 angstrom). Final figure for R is 0.032 mag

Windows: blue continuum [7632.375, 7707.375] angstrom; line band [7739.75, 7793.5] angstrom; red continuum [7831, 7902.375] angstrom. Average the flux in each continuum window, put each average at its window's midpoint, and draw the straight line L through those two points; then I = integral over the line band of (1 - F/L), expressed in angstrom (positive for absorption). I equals -1.14 angstrom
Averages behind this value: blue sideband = 15.2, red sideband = 15.7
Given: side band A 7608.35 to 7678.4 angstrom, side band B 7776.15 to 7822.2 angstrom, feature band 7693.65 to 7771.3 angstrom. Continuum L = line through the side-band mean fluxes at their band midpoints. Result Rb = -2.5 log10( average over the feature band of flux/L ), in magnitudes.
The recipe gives 0.011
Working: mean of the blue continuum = 15.1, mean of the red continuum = 15.7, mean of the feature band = 15.3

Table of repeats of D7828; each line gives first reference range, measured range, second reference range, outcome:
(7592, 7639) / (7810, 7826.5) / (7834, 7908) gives -0.3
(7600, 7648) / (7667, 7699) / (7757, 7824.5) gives 0.3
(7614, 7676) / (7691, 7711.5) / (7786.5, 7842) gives -0.3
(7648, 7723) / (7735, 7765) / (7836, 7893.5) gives -0.4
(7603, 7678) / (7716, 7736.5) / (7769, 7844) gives 1.2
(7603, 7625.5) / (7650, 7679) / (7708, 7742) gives -0.9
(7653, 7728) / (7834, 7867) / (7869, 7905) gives 0.1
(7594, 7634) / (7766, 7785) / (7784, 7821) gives -0.1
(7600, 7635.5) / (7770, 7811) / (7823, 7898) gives -0.3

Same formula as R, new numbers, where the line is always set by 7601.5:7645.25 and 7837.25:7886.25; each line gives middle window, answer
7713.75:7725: 0.051 mag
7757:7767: -0.048 mag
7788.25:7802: 0.006 mag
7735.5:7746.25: 0.051 mag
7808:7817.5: -0.013 mag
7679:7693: 0.003 mag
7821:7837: 0.018 mag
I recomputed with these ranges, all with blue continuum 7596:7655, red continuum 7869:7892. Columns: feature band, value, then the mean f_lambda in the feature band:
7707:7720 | -0.1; 15.3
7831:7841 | 0.5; 14.7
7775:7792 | -0.4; 15.8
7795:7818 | -0.2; 15.6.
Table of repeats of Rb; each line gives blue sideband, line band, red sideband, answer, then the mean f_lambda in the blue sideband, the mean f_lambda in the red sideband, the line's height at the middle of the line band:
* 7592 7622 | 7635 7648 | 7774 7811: 0.044 mag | 15.2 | 15.6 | 15.2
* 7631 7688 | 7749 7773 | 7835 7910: -0.037 mag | 15.1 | 15.8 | 15.4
